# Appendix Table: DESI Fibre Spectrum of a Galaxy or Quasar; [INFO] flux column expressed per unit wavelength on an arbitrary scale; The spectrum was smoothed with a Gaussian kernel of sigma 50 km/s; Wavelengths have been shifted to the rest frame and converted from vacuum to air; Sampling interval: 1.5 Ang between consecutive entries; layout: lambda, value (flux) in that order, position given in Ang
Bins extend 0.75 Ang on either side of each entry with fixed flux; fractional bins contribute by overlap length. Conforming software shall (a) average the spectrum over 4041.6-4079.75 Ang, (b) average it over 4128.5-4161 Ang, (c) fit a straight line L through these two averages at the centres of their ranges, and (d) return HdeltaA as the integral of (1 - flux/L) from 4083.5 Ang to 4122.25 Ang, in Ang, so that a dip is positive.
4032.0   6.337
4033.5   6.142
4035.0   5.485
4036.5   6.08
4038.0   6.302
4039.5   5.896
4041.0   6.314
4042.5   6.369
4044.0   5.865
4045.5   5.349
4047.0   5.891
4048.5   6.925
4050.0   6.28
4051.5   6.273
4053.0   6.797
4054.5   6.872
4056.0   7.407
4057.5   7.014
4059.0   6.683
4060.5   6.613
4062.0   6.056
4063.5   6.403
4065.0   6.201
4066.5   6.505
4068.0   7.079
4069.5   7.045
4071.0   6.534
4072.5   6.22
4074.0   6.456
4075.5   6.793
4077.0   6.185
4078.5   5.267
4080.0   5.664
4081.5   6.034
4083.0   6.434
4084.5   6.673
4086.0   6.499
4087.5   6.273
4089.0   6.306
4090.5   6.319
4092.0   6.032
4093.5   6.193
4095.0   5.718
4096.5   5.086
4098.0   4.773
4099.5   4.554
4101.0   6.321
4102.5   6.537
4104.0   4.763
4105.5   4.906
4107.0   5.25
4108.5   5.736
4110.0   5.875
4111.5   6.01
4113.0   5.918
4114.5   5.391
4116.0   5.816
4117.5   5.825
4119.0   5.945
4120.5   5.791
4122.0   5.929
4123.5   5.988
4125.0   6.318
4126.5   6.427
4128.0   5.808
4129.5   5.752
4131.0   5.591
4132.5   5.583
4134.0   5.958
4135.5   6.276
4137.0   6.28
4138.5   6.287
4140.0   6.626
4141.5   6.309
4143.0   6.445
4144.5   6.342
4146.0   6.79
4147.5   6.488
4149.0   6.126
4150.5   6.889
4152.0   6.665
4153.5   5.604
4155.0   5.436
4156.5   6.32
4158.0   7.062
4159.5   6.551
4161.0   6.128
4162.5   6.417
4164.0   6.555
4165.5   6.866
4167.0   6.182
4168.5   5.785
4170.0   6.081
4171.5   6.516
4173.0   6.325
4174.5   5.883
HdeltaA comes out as 3.4 Ang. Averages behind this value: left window 6.43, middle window 5.79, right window 6.25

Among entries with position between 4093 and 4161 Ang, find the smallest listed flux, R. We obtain 4.554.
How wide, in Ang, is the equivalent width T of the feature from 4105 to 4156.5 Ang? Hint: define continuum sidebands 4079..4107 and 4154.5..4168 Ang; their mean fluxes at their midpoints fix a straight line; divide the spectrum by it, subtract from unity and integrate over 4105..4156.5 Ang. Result 1.00 Ang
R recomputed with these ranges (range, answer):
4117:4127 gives 5.791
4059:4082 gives 5.267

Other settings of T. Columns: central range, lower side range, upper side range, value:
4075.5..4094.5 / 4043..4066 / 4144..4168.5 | 0.7 Ang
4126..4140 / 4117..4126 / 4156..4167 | 0.3 Ang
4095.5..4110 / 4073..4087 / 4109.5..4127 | 1.6 Ang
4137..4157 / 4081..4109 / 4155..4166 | 0.0 Ang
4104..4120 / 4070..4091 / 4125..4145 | 1.5 Ang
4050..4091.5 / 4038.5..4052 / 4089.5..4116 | -3.9 Ang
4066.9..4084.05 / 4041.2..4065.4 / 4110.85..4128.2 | -0.2 Ang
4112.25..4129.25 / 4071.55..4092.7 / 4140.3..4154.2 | 1.1 Ang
